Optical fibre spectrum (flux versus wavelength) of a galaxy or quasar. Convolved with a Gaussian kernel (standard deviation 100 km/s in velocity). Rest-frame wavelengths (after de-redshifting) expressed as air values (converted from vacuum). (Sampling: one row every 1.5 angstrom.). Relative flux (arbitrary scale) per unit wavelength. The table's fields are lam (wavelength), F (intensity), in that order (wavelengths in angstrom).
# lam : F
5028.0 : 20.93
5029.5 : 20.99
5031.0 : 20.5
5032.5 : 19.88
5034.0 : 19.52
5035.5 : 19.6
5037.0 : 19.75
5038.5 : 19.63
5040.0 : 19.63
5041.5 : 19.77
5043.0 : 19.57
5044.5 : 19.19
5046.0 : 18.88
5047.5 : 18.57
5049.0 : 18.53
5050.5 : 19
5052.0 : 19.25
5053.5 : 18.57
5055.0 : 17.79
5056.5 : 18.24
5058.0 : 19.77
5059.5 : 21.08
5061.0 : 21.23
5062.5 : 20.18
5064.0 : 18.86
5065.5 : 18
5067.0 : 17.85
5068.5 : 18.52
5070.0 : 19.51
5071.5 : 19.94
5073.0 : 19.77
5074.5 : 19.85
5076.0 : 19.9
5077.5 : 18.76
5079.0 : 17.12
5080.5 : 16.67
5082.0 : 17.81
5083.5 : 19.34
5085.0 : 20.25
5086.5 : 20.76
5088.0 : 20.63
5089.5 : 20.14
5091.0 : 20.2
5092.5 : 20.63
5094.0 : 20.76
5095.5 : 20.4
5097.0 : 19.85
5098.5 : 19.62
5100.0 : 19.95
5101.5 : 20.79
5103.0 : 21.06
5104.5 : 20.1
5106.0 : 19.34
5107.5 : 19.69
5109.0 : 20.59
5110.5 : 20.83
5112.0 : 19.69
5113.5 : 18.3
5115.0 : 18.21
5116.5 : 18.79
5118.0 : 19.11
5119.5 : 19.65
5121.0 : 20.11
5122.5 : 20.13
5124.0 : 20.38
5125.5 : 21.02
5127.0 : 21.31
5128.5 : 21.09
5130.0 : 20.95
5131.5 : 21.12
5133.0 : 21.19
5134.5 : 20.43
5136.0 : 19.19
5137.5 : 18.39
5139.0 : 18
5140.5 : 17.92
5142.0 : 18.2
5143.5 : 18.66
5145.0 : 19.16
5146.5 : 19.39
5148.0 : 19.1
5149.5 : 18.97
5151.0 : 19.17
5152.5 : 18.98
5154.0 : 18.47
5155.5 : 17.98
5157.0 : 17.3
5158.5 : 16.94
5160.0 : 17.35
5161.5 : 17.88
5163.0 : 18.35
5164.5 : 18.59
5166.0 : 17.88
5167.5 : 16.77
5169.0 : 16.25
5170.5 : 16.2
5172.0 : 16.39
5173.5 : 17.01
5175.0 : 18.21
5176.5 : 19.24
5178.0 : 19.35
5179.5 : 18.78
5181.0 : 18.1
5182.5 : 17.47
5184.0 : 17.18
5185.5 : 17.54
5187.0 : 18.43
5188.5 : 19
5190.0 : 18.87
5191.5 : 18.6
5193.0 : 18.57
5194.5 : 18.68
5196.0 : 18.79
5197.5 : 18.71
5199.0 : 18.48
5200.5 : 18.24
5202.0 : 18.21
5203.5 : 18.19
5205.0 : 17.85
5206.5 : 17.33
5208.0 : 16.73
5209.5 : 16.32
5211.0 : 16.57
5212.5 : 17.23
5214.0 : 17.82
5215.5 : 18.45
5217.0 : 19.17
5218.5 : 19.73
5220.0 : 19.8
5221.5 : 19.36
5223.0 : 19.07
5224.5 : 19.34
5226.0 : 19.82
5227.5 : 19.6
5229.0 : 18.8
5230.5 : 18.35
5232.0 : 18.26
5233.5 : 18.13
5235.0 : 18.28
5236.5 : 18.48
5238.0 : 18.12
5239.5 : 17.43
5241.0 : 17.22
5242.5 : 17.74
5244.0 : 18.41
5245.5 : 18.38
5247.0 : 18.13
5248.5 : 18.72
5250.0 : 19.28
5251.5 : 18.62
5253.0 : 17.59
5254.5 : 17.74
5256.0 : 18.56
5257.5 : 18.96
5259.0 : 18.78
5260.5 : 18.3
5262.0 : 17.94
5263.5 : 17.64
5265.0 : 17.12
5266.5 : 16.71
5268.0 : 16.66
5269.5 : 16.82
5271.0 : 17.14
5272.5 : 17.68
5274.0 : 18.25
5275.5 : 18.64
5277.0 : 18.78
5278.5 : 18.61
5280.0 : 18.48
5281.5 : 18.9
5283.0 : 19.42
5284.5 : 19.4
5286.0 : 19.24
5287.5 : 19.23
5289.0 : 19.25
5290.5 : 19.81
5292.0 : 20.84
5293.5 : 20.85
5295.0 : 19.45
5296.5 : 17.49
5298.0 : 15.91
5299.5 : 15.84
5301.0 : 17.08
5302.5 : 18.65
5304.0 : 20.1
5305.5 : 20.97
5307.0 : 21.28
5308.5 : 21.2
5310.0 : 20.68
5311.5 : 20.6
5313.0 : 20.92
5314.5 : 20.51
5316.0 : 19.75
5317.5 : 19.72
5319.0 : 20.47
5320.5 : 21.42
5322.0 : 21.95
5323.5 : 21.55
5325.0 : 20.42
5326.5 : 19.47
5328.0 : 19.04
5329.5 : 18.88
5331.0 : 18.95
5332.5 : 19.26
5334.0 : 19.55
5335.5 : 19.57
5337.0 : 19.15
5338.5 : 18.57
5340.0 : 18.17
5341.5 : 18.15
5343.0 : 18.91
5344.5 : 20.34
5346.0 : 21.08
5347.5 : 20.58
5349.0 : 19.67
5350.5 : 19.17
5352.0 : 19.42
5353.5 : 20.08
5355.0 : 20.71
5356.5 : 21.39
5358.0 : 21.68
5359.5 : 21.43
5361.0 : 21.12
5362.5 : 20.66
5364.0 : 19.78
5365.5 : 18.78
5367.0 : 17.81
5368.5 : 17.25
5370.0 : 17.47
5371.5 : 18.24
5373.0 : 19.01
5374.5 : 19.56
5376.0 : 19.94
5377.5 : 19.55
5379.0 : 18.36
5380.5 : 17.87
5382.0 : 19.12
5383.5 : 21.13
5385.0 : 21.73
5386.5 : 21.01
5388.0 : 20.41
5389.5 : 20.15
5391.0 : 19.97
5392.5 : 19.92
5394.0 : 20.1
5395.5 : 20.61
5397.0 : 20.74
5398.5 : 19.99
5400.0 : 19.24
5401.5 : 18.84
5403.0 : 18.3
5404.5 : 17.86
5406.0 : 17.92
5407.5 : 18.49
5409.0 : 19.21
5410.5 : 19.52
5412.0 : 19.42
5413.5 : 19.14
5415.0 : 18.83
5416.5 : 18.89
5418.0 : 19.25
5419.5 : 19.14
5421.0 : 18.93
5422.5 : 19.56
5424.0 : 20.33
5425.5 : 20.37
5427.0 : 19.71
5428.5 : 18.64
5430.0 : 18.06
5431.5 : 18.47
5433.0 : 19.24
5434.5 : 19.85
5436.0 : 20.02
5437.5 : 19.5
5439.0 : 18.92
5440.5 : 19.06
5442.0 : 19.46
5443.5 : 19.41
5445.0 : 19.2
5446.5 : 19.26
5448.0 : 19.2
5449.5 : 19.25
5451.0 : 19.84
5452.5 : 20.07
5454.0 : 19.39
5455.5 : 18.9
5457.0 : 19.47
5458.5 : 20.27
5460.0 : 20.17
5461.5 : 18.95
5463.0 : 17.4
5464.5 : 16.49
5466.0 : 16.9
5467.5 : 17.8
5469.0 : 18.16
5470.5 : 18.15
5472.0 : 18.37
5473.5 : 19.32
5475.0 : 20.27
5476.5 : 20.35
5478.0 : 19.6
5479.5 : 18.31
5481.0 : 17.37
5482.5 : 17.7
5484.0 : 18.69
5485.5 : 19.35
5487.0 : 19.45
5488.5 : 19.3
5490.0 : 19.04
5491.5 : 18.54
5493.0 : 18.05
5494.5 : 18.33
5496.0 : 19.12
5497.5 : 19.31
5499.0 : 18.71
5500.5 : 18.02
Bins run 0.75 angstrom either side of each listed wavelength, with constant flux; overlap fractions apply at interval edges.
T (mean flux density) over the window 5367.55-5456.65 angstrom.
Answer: 19.3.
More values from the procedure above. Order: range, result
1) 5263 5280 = 17.7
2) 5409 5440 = 19.3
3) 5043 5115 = 19.5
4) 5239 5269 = 18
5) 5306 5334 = 20.3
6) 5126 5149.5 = 19.6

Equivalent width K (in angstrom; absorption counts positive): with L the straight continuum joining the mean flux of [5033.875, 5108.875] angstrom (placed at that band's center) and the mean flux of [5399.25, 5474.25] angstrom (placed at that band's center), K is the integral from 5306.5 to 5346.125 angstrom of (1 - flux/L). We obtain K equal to -1.67 angstrom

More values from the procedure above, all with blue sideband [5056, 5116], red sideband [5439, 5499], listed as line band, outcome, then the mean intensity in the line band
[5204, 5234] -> 1.5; 18.4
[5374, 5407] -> -1.0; 19.6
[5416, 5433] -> -0.2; 19.2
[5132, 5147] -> 0.3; 19.1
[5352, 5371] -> -0.7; 19.8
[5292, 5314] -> -0.2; 19.4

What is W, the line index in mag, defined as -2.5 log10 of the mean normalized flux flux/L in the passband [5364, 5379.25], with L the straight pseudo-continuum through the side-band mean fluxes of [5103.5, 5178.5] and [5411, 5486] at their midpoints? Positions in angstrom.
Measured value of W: 0.021 mag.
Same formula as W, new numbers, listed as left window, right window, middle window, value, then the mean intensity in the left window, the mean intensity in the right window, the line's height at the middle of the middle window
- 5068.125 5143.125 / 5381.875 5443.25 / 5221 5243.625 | 0.06 mag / 19.7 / 19.5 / 19.6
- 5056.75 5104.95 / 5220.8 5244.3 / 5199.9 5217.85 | 0.06 mag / 19.6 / 18.5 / 18.7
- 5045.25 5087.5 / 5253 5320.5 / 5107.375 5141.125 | -0.05 mag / 19.1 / 18.9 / 19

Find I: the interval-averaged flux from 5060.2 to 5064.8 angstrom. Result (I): 20.1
